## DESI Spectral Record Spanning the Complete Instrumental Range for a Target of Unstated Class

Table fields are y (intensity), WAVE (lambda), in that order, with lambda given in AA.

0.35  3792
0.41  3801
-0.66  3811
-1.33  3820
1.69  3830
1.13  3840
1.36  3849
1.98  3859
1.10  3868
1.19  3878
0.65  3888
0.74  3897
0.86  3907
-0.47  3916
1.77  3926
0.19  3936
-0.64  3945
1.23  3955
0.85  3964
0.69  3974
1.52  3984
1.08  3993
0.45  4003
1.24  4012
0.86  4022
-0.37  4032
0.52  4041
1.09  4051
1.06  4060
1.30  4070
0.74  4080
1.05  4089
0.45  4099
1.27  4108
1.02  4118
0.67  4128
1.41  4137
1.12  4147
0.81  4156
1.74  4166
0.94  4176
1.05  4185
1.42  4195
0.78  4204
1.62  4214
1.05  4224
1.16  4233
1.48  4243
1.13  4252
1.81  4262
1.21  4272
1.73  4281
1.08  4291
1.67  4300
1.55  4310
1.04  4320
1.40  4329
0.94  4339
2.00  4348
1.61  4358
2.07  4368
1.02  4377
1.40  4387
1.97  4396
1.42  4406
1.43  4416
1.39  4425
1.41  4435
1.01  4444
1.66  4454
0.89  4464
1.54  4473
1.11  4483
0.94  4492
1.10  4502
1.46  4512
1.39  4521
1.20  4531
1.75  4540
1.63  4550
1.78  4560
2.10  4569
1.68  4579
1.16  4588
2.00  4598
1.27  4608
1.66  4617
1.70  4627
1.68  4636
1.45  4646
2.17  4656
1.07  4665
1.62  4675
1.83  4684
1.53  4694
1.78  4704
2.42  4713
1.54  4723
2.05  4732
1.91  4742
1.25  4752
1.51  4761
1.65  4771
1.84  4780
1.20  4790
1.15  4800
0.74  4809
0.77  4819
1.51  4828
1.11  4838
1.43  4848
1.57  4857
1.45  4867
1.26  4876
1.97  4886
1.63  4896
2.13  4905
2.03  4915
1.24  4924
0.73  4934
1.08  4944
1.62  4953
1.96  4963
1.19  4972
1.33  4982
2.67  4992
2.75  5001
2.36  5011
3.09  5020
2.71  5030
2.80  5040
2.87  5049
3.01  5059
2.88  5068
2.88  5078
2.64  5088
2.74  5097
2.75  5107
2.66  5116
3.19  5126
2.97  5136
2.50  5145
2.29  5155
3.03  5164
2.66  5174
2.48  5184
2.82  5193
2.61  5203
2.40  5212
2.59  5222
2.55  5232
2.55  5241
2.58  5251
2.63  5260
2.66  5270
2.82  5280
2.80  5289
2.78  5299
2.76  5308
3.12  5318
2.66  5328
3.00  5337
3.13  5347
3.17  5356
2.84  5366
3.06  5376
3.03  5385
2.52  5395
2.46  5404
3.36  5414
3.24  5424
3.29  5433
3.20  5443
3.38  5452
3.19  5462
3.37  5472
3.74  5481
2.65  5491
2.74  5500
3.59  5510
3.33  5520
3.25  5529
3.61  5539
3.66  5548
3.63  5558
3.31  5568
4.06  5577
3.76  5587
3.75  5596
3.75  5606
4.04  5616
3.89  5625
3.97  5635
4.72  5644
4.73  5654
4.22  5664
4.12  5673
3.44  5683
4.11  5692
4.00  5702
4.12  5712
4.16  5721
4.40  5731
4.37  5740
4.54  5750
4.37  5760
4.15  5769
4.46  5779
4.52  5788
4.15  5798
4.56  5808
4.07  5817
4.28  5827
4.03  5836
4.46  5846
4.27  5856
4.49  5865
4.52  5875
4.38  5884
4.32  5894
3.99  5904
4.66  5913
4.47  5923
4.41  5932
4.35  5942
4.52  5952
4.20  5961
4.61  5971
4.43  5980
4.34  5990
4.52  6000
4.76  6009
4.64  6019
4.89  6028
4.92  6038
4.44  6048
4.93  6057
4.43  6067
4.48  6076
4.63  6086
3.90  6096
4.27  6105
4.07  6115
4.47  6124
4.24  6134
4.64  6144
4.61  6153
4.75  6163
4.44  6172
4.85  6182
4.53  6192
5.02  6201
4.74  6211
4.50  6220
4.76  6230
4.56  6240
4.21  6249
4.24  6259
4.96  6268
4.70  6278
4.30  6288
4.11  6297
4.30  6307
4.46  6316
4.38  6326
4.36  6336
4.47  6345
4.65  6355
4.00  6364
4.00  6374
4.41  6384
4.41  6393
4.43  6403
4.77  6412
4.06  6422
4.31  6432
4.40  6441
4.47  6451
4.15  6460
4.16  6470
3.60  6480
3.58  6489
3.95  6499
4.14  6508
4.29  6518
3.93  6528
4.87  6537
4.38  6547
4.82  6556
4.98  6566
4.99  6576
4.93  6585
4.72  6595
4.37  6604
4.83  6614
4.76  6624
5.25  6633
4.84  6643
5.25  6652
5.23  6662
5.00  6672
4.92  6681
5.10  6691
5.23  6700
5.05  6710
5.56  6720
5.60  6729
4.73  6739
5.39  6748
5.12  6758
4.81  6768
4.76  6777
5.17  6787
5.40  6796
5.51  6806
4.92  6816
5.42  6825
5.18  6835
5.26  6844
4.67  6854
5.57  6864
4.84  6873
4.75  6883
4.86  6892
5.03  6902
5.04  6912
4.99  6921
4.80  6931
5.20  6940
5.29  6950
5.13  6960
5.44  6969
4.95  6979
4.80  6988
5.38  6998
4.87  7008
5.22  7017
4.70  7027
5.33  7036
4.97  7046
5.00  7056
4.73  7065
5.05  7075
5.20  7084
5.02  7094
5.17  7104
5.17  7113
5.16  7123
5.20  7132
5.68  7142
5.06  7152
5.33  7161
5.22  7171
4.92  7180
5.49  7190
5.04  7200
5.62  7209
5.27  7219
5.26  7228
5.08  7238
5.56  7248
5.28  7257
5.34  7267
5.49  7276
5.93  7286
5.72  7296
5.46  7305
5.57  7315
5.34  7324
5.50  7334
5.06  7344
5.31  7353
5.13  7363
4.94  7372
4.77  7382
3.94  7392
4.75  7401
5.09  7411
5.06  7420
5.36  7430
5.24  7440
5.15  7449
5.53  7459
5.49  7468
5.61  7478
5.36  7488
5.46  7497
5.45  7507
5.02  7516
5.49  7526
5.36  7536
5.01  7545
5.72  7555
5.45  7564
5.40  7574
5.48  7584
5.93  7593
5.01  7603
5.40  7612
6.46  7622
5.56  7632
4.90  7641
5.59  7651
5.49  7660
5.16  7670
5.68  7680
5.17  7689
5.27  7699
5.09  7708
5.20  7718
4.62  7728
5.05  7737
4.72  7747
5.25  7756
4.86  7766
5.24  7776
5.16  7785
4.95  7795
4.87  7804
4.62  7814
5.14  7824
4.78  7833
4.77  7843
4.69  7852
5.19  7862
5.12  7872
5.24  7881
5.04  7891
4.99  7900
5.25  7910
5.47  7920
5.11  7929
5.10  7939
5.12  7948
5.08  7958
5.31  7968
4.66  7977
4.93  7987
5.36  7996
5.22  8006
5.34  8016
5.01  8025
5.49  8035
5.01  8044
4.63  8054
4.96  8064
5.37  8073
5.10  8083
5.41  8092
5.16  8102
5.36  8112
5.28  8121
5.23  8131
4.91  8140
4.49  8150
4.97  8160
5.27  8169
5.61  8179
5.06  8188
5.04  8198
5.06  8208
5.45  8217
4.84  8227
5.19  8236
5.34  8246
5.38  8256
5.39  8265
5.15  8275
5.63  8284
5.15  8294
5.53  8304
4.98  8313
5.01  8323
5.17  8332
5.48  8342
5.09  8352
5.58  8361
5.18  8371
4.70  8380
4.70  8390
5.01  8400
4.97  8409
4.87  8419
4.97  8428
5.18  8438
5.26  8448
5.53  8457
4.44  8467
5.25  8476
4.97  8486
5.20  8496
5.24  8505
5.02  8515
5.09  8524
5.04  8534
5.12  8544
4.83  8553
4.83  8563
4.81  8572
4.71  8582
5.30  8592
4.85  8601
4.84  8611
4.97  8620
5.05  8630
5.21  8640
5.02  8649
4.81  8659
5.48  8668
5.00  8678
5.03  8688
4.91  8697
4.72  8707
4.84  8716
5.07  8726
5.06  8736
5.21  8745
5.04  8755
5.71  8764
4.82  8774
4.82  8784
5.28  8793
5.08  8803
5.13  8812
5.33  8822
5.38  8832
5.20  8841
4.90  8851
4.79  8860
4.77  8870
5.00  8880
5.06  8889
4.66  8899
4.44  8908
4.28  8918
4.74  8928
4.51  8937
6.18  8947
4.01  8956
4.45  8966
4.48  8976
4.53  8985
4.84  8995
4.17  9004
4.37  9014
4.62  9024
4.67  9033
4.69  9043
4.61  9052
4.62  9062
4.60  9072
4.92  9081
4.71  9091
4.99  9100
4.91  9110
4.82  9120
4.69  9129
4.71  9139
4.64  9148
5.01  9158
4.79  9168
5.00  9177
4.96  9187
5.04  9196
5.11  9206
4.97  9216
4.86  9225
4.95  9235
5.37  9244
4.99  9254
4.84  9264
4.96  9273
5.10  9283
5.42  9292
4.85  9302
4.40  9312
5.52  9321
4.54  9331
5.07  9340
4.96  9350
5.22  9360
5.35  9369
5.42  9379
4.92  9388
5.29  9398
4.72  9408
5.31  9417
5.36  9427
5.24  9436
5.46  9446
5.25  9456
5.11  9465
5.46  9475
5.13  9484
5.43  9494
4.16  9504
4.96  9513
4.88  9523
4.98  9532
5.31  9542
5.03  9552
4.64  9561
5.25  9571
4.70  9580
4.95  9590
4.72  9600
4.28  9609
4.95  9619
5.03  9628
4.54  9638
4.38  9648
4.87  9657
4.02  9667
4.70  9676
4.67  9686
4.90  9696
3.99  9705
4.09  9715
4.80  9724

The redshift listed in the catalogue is 0.25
